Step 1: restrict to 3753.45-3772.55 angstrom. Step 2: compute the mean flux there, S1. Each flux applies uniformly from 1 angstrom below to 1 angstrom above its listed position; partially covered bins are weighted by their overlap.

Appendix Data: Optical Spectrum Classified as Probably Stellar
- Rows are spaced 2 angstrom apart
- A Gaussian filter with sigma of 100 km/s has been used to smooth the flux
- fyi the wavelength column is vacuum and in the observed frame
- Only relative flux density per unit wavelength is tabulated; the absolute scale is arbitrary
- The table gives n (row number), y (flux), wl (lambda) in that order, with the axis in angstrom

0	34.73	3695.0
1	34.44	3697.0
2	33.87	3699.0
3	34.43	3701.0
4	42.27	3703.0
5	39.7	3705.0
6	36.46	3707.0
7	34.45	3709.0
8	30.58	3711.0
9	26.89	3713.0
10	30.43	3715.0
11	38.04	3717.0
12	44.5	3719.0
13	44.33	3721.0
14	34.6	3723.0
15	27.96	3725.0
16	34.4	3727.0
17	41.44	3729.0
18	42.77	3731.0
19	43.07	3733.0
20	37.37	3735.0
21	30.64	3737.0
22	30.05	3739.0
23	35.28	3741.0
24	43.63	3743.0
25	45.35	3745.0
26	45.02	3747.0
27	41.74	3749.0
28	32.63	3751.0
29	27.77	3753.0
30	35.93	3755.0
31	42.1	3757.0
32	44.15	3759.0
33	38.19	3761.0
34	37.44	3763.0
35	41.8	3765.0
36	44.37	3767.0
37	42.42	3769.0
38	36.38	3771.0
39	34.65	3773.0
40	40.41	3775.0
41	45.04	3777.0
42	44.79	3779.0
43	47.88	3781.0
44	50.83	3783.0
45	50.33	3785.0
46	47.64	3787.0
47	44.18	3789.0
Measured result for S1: 39.8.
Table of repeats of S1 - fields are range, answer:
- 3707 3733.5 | 36.3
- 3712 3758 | 37.2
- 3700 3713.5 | 35.3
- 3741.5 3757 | 39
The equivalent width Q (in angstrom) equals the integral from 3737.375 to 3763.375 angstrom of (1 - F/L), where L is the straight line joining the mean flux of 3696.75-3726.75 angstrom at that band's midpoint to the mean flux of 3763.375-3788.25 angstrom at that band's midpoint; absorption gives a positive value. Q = 1.4 angstrom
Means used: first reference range 35.5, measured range 38.2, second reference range 43.7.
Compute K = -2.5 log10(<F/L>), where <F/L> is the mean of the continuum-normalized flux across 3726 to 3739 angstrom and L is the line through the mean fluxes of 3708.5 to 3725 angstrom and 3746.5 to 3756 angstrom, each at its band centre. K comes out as -0.06 mag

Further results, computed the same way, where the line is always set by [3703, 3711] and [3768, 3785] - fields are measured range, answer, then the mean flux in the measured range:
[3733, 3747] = 0.05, 38.1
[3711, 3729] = 0.08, 35.2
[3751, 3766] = 0.10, 37.8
